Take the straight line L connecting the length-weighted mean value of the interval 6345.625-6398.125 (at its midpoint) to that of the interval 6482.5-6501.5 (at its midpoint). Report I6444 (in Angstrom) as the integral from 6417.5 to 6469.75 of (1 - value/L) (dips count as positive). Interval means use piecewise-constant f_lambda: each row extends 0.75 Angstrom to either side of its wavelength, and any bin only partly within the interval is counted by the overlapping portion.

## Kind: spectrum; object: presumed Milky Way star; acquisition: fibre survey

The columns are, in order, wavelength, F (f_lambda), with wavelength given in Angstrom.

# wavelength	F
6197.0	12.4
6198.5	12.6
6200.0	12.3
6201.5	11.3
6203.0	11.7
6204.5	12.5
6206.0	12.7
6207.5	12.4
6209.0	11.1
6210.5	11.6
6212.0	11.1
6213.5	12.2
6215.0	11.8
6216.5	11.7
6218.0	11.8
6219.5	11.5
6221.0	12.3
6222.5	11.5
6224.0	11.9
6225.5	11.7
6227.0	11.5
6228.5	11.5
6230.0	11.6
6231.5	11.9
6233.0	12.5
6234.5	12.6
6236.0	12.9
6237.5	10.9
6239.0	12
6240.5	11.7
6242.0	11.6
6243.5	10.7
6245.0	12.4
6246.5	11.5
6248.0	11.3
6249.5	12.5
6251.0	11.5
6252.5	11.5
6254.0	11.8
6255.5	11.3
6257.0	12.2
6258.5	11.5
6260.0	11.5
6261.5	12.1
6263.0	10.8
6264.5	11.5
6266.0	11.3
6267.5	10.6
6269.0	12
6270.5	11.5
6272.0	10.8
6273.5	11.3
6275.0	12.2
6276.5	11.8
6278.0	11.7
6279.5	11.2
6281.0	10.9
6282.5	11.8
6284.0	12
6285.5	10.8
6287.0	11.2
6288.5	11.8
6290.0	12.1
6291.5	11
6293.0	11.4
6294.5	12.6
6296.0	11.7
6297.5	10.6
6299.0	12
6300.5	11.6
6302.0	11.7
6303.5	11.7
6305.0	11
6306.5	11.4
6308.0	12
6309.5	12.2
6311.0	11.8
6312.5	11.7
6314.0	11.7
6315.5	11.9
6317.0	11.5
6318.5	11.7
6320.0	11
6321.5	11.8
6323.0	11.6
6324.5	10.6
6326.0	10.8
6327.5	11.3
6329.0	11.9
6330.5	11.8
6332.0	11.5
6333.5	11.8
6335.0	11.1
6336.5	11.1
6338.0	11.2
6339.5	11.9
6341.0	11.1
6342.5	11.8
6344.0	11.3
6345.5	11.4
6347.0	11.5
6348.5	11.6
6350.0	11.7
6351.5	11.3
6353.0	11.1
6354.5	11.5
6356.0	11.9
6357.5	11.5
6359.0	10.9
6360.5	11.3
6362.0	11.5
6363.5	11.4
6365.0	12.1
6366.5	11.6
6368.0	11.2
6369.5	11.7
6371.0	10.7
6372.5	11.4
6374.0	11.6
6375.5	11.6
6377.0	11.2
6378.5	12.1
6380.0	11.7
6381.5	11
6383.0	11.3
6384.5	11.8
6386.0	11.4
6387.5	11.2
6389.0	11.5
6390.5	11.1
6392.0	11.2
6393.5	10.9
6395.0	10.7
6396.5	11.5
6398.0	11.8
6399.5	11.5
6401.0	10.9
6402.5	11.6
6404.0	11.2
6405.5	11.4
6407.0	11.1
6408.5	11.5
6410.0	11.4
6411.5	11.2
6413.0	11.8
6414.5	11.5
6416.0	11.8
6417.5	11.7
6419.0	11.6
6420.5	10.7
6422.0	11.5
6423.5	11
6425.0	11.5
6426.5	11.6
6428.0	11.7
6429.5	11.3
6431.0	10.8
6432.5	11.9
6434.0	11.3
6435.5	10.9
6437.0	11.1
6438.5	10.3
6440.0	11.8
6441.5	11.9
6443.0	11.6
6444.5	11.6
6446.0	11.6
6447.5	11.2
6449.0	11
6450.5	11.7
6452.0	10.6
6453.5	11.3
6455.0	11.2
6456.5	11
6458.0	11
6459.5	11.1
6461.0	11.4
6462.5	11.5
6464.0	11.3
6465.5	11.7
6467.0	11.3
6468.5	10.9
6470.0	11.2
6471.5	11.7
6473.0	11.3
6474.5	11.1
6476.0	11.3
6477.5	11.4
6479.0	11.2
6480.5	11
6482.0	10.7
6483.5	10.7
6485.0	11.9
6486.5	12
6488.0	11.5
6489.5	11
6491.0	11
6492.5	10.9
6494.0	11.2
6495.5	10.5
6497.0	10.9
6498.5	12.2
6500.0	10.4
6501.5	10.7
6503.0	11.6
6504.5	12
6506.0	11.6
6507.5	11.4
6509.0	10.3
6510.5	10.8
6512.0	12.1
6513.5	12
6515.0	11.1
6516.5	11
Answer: -0.2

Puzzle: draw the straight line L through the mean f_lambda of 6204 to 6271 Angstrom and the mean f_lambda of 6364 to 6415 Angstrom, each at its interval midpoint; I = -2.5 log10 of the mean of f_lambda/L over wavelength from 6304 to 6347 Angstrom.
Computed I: 0.00 mag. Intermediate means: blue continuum 11.7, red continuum 11.4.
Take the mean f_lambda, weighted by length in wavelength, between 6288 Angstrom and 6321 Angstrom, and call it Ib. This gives 11.6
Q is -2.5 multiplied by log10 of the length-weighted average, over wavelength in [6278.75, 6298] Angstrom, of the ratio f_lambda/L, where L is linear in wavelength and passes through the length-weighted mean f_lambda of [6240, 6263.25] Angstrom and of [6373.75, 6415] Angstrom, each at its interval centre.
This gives 0.01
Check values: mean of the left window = 11.6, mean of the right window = 11.4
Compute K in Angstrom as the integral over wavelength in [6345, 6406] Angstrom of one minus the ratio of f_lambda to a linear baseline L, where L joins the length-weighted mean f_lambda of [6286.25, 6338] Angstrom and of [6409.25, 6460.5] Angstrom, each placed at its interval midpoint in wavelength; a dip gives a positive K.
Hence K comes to 0.2 Angstrom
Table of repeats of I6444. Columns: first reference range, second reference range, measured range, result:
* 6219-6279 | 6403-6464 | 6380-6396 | 0.3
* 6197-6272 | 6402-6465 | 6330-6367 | 0.1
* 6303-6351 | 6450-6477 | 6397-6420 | -0.2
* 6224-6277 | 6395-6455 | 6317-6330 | 0.2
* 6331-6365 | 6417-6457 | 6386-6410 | 0.2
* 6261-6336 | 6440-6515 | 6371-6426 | 0.0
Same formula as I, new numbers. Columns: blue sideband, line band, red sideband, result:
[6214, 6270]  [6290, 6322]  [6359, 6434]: -0.01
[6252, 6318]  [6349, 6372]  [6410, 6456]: 0.00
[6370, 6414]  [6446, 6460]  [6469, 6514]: 0.01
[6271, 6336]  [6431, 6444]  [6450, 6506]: 0.00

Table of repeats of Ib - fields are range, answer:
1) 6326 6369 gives 11.5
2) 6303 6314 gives 11.7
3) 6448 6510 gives 11.2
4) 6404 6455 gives 11.4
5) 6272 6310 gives 11.6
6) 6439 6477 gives 11.3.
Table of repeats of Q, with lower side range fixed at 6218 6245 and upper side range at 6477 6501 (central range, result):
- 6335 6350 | 0.01 mag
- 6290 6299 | 0.01 mag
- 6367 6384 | 0.00 mag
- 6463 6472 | -0.01 mag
